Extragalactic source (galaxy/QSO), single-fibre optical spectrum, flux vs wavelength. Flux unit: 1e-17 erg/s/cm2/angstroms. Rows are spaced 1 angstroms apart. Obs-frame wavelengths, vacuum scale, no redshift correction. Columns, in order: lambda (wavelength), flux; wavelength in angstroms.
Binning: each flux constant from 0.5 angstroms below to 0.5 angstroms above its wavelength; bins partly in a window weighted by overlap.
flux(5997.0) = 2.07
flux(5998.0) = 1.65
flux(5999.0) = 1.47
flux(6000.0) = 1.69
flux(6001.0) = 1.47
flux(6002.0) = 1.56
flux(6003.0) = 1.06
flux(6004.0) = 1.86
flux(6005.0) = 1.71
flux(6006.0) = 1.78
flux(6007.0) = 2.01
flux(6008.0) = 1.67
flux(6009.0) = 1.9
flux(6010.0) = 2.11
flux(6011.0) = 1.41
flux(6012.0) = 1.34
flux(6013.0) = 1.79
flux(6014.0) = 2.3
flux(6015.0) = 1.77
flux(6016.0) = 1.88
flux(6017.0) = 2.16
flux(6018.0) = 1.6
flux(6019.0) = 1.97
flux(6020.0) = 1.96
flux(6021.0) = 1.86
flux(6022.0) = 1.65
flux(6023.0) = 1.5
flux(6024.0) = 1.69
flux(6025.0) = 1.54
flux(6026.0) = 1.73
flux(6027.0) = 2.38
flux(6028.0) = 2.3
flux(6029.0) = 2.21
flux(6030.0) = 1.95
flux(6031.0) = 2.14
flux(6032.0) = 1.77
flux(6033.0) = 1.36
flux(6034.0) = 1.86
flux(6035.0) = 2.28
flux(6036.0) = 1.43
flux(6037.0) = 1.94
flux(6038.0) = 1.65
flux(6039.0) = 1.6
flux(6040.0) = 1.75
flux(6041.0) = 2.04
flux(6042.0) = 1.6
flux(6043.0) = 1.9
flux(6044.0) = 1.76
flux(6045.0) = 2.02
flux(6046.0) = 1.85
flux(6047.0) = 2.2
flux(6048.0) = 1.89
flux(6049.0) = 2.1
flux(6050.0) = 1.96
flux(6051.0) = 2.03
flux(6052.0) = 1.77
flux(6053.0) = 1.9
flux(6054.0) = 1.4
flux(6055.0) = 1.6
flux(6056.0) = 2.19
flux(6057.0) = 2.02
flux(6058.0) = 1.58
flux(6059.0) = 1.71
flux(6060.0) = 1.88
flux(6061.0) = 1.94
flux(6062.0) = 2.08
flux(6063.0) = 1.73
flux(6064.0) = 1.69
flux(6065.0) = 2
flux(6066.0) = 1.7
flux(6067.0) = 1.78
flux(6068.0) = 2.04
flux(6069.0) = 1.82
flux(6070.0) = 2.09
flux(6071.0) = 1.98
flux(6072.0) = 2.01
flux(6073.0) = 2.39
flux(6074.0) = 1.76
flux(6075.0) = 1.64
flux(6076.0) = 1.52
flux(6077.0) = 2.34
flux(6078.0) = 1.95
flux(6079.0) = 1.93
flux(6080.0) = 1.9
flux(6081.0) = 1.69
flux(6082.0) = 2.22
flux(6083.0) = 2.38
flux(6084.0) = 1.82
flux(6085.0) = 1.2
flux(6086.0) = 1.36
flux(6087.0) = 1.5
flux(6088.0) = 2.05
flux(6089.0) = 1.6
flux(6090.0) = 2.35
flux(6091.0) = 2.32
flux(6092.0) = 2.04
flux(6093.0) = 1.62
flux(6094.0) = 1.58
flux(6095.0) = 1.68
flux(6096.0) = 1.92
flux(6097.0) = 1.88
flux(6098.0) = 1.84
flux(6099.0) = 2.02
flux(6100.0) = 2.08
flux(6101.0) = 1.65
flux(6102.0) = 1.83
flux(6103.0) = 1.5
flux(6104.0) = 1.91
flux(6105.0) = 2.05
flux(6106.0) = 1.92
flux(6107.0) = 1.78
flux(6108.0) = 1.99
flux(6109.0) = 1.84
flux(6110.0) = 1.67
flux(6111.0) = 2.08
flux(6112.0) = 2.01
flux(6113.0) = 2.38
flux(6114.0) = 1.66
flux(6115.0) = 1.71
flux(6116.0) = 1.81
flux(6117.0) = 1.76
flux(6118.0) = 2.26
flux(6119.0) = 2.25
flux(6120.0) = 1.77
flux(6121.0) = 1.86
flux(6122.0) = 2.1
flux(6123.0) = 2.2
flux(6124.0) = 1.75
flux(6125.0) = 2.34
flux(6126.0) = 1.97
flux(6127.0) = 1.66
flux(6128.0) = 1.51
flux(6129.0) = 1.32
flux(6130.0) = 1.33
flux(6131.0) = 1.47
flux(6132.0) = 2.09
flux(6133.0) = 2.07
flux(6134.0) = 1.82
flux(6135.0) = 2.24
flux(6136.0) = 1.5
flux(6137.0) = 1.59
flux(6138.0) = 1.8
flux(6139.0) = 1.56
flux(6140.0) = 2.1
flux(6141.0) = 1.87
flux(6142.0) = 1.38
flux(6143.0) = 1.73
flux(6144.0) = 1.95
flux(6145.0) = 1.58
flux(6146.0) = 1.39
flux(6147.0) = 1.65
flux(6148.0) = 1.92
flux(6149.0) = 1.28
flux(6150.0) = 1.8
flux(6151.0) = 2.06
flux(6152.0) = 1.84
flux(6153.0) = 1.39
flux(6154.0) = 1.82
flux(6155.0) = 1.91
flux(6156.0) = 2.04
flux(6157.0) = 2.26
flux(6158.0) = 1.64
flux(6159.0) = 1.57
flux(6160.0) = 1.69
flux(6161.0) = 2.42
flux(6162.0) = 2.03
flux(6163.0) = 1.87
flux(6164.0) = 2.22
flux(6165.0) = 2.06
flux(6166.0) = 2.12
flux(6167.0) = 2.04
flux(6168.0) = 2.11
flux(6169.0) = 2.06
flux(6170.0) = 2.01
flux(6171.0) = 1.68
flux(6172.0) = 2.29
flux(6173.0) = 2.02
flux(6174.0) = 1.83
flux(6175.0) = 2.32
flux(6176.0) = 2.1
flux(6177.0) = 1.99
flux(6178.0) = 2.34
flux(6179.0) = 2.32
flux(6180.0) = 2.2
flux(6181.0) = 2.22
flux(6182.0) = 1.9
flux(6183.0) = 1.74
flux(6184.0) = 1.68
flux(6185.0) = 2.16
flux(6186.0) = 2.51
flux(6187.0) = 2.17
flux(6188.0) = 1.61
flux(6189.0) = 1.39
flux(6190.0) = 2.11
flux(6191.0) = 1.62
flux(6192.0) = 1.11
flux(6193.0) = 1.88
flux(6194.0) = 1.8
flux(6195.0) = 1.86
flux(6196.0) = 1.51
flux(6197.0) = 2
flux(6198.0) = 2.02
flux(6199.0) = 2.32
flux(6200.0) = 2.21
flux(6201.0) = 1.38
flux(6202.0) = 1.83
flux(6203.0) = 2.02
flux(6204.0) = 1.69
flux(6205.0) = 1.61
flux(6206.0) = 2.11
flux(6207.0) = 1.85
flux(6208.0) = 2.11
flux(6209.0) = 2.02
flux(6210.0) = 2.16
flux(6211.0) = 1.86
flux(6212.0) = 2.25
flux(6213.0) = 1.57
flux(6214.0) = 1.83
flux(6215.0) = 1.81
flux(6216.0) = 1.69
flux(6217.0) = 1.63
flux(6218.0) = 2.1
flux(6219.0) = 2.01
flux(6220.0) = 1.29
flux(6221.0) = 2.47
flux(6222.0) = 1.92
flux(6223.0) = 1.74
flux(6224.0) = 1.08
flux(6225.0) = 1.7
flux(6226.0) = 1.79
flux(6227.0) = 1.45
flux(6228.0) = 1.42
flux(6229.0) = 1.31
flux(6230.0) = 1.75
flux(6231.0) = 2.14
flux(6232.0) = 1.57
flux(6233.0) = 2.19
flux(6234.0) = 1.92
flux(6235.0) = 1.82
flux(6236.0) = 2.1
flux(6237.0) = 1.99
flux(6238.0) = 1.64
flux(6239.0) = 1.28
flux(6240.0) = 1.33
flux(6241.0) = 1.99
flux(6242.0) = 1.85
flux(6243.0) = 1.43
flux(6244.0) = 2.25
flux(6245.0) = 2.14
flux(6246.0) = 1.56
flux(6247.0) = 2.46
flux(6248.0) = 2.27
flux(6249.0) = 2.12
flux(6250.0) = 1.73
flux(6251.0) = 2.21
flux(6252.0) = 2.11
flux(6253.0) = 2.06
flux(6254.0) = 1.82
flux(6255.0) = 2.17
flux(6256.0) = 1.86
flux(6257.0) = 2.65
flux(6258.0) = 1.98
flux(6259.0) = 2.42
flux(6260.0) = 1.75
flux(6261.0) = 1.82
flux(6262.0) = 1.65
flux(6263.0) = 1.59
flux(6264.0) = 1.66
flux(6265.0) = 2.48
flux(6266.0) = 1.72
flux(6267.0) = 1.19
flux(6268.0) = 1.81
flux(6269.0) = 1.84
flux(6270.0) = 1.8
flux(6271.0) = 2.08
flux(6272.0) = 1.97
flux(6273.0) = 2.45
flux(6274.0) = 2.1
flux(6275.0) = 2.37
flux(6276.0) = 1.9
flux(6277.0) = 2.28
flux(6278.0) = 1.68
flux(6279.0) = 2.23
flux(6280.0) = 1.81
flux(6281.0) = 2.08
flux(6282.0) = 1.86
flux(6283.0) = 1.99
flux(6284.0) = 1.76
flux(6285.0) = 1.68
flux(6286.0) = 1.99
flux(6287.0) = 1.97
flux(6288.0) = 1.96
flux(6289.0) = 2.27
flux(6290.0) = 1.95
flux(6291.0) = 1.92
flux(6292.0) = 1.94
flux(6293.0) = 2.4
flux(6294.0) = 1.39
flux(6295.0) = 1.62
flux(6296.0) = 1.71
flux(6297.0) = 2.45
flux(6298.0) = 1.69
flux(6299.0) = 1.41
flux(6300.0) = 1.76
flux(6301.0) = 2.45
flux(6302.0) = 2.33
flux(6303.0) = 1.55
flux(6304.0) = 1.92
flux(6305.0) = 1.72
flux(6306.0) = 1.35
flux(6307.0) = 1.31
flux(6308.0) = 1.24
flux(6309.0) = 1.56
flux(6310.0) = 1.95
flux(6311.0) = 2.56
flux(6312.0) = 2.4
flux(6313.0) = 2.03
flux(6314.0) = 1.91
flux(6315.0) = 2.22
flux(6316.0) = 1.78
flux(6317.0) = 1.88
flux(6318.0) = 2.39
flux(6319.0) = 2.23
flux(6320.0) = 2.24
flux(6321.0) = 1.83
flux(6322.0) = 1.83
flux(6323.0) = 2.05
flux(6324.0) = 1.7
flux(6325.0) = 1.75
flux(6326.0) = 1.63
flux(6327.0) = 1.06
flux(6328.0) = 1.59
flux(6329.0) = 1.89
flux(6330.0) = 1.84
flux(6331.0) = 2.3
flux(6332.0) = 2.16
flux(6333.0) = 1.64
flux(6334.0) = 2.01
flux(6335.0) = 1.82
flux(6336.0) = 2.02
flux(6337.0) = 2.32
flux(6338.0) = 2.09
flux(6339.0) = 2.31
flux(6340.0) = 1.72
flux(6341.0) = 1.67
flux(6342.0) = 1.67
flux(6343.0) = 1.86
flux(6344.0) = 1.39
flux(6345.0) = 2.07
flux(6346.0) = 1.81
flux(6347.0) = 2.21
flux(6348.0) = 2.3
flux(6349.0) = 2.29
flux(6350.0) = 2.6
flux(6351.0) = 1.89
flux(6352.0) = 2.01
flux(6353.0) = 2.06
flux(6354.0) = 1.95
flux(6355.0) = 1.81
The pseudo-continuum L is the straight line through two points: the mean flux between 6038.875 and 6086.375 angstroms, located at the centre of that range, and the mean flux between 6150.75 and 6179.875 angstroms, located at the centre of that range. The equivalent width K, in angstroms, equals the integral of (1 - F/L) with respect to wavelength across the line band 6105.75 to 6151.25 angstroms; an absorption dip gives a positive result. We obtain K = 3.17 angstroms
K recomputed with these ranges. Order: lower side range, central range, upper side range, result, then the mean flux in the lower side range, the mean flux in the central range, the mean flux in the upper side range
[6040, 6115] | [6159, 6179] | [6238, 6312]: -1.72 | 1.88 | 2.06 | 1.91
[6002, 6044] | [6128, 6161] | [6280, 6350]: 1.91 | 1.81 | 1.75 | 1.91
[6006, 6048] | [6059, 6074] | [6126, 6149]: -1.07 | 1.85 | 1.92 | 1.7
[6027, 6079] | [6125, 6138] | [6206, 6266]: 0.99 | 1.89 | 1.74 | 1.88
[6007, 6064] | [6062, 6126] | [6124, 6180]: -1.26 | 1.85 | 1.9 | 1.87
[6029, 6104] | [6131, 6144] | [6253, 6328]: 0.51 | 1.86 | 1.8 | 1.91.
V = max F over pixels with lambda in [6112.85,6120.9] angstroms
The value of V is 2.38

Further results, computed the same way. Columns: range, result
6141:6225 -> 2.51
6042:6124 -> 2.39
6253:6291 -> 2.65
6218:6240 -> 2.47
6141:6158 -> 2.26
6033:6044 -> 2.28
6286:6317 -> 2.56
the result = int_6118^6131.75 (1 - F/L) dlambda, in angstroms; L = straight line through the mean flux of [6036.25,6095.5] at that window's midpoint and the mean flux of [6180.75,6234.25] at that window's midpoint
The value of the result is 0.1 angstroms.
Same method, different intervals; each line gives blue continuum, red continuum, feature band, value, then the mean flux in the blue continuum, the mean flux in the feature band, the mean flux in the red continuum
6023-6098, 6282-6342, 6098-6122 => -0.4 angstroms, 1.87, 1.91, 1.9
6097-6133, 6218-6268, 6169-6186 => -1.8 angstroms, 1.87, 2.06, 1.86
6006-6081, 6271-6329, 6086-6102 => 0.1 angstroms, 1.87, 1.86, 1.91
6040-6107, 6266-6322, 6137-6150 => 1.4 angstroms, 1.87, 1.68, 1.93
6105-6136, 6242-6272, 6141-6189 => -0.6 angstroms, 1.88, 1.93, 1.95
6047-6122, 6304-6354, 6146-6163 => 0.7 angstroms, 1.88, 1.82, 1.92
